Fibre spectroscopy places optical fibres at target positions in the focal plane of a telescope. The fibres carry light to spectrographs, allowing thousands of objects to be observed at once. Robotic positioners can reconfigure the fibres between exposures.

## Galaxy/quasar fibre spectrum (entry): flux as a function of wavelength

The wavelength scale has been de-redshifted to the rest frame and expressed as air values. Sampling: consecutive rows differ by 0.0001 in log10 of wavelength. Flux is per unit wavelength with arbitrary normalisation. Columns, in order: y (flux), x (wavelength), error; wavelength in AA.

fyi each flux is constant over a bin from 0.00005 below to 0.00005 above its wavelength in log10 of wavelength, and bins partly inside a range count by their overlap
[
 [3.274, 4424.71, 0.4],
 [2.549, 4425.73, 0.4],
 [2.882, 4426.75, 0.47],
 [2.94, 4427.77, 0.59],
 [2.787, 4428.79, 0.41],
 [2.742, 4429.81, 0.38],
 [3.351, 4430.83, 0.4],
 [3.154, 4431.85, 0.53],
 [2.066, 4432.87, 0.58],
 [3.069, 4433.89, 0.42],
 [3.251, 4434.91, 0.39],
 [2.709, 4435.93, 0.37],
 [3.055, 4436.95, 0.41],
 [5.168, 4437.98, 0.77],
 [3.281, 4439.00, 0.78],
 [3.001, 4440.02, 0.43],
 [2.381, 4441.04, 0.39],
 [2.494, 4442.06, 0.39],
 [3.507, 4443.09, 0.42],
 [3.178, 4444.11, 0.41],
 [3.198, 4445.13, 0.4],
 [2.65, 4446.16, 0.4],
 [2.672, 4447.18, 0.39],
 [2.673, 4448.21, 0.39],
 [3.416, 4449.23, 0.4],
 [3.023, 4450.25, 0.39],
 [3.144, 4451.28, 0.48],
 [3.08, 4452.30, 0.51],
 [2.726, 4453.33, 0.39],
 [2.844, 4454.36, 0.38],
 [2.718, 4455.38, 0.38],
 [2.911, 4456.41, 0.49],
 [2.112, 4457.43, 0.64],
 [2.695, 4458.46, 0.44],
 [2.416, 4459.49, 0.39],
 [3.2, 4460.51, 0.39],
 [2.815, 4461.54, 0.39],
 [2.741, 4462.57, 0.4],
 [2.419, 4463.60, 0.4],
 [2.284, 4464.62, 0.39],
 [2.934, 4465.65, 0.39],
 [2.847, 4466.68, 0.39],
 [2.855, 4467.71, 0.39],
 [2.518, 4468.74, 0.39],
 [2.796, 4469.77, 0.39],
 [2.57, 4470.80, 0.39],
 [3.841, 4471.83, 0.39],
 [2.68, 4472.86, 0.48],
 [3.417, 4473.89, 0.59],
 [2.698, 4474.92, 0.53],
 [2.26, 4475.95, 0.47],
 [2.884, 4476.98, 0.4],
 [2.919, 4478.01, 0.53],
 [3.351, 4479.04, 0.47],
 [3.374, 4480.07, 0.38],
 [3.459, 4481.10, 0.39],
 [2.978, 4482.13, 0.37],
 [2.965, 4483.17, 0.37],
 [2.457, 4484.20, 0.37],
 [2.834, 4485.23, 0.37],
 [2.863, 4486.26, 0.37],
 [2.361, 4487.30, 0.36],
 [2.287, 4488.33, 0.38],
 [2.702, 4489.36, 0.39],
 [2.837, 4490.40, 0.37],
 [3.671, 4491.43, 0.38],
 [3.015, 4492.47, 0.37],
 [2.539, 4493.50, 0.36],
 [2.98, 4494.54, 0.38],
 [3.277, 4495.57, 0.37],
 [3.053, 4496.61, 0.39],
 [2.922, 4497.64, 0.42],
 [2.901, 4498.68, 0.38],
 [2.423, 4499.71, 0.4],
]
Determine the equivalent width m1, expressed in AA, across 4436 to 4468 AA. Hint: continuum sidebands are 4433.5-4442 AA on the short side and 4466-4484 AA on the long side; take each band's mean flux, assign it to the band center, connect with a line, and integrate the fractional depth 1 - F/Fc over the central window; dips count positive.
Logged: 2.0 AA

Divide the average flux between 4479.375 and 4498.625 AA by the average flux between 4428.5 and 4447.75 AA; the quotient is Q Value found 1.0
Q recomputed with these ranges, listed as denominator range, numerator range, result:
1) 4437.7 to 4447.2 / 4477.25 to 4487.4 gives 0.95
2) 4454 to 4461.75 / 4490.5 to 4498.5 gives 1.12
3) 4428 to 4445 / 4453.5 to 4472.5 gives 0.89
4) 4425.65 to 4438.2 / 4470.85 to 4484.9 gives 0.99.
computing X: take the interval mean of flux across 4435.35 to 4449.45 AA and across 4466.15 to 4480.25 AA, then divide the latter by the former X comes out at 0.94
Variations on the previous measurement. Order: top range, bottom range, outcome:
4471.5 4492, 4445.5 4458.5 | 1.04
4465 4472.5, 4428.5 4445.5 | 0.94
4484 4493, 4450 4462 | 1.00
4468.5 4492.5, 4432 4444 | 0.94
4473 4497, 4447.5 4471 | 1.05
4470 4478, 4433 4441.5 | 0.91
